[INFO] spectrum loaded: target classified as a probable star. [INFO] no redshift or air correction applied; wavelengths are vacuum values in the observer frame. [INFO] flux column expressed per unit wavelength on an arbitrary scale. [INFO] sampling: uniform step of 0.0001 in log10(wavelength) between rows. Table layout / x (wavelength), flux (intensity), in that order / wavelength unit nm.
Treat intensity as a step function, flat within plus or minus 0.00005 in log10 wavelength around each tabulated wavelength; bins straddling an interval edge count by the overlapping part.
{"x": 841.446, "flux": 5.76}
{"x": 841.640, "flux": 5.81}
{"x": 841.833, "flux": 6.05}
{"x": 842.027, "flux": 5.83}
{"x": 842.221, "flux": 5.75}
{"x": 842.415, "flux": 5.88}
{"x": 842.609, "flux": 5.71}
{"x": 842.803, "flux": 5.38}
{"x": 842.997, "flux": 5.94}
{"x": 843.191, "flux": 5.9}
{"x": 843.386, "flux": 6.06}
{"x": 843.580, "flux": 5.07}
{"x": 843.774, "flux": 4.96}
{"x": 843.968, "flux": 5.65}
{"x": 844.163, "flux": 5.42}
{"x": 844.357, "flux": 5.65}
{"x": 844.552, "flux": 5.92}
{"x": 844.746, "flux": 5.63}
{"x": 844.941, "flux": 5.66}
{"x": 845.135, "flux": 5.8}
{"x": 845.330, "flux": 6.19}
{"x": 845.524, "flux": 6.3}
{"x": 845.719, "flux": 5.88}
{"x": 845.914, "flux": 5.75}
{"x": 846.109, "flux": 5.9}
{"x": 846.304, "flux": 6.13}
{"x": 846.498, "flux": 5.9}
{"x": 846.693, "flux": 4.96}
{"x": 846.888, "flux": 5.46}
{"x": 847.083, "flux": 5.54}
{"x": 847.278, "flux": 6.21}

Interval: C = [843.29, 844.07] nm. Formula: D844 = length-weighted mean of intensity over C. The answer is 5.44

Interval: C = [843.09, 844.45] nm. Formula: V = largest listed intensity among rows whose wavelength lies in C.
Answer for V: 6.06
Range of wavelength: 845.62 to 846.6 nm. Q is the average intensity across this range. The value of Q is 5.91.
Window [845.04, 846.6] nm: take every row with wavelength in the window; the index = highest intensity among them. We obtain 6.3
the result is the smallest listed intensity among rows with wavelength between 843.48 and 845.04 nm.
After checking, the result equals 4.96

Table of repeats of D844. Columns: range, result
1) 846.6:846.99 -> 5.22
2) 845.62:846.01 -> 5.81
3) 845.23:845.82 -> 6.12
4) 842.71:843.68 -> 5.67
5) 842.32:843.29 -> 5.76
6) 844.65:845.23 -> 5.7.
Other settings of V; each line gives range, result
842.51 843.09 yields 5.94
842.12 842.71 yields 5.88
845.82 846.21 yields 5.9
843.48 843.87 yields 5.07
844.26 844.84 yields 5.92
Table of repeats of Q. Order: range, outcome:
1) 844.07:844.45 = 5.54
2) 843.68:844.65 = 5.52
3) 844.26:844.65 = 5.79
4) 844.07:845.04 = 5.66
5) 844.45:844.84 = 5.77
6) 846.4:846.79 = 5.44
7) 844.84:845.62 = 5.99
